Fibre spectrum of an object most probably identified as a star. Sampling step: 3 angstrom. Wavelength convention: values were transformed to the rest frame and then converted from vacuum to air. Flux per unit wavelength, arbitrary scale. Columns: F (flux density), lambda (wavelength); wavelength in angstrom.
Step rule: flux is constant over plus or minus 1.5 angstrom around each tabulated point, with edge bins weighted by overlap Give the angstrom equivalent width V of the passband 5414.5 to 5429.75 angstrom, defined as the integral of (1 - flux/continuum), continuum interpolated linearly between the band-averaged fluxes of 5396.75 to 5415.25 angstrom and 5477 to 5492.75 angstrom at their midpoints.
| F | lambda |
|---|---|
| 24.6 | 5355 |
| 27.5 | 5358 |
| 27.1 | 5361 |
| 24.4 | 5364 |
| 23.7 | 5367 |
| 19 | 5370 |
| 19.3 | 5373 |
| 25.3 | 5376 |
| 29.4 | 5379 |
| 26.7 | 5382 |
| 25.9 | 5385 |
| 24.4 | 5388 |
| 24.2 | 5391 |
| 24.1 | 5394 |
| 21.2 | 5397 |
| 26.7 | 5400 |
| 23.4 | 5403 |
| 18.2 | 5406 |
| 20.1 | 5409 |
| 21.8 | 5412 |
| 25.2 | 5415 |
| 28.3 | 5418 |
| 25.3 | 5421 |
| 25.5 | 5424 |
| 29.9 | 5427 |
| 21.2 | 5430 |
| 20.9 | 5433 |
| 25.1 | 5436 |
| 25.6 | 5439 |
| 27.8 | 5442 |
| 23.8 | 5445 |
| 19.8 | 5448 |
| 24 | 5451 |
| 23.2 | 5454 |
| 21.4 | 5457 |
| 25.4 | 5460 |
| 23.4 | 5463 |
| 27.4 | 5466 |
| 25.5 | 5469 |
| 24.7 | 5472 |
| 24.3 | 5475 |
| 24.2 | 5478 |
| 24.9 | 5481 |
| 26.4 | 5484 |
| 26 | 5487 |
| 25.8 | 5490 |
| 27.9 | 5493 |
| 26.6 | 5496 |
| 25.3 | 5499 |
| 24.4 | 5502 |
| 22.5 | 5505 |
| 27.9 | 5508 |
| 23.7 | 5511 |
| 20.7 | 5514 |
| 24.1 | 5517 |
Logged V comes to -2.3 angstrom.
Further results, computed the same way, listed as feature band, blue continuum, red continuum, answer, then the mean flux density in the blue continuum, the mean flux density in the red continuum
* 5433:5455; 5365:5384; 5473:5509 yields 0.78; 24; 25.5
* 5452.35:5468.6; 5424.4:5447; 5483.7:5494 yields 0.86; 24.8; 26.5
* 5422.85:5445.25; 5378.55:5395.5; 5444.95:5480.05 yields -0.44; 25.6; 23.9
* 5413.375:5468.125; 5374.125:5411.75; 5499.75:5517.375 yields -1.48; 24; 23.9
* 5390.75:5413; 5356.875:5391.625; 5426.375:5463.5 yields 1.83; 24.7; 23.8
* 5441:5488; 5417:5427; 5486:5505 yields 3.07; 26.8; 25.7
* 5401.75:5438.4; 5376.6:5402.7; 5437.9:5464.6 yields 1.09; 25.2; 23.8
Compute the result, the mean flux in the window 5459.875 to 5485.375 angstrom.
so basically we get 25.1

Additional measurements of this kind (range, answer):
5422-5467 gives 24.3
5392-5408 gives 22.7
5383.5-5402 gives 24.4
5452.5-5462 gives 23.3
